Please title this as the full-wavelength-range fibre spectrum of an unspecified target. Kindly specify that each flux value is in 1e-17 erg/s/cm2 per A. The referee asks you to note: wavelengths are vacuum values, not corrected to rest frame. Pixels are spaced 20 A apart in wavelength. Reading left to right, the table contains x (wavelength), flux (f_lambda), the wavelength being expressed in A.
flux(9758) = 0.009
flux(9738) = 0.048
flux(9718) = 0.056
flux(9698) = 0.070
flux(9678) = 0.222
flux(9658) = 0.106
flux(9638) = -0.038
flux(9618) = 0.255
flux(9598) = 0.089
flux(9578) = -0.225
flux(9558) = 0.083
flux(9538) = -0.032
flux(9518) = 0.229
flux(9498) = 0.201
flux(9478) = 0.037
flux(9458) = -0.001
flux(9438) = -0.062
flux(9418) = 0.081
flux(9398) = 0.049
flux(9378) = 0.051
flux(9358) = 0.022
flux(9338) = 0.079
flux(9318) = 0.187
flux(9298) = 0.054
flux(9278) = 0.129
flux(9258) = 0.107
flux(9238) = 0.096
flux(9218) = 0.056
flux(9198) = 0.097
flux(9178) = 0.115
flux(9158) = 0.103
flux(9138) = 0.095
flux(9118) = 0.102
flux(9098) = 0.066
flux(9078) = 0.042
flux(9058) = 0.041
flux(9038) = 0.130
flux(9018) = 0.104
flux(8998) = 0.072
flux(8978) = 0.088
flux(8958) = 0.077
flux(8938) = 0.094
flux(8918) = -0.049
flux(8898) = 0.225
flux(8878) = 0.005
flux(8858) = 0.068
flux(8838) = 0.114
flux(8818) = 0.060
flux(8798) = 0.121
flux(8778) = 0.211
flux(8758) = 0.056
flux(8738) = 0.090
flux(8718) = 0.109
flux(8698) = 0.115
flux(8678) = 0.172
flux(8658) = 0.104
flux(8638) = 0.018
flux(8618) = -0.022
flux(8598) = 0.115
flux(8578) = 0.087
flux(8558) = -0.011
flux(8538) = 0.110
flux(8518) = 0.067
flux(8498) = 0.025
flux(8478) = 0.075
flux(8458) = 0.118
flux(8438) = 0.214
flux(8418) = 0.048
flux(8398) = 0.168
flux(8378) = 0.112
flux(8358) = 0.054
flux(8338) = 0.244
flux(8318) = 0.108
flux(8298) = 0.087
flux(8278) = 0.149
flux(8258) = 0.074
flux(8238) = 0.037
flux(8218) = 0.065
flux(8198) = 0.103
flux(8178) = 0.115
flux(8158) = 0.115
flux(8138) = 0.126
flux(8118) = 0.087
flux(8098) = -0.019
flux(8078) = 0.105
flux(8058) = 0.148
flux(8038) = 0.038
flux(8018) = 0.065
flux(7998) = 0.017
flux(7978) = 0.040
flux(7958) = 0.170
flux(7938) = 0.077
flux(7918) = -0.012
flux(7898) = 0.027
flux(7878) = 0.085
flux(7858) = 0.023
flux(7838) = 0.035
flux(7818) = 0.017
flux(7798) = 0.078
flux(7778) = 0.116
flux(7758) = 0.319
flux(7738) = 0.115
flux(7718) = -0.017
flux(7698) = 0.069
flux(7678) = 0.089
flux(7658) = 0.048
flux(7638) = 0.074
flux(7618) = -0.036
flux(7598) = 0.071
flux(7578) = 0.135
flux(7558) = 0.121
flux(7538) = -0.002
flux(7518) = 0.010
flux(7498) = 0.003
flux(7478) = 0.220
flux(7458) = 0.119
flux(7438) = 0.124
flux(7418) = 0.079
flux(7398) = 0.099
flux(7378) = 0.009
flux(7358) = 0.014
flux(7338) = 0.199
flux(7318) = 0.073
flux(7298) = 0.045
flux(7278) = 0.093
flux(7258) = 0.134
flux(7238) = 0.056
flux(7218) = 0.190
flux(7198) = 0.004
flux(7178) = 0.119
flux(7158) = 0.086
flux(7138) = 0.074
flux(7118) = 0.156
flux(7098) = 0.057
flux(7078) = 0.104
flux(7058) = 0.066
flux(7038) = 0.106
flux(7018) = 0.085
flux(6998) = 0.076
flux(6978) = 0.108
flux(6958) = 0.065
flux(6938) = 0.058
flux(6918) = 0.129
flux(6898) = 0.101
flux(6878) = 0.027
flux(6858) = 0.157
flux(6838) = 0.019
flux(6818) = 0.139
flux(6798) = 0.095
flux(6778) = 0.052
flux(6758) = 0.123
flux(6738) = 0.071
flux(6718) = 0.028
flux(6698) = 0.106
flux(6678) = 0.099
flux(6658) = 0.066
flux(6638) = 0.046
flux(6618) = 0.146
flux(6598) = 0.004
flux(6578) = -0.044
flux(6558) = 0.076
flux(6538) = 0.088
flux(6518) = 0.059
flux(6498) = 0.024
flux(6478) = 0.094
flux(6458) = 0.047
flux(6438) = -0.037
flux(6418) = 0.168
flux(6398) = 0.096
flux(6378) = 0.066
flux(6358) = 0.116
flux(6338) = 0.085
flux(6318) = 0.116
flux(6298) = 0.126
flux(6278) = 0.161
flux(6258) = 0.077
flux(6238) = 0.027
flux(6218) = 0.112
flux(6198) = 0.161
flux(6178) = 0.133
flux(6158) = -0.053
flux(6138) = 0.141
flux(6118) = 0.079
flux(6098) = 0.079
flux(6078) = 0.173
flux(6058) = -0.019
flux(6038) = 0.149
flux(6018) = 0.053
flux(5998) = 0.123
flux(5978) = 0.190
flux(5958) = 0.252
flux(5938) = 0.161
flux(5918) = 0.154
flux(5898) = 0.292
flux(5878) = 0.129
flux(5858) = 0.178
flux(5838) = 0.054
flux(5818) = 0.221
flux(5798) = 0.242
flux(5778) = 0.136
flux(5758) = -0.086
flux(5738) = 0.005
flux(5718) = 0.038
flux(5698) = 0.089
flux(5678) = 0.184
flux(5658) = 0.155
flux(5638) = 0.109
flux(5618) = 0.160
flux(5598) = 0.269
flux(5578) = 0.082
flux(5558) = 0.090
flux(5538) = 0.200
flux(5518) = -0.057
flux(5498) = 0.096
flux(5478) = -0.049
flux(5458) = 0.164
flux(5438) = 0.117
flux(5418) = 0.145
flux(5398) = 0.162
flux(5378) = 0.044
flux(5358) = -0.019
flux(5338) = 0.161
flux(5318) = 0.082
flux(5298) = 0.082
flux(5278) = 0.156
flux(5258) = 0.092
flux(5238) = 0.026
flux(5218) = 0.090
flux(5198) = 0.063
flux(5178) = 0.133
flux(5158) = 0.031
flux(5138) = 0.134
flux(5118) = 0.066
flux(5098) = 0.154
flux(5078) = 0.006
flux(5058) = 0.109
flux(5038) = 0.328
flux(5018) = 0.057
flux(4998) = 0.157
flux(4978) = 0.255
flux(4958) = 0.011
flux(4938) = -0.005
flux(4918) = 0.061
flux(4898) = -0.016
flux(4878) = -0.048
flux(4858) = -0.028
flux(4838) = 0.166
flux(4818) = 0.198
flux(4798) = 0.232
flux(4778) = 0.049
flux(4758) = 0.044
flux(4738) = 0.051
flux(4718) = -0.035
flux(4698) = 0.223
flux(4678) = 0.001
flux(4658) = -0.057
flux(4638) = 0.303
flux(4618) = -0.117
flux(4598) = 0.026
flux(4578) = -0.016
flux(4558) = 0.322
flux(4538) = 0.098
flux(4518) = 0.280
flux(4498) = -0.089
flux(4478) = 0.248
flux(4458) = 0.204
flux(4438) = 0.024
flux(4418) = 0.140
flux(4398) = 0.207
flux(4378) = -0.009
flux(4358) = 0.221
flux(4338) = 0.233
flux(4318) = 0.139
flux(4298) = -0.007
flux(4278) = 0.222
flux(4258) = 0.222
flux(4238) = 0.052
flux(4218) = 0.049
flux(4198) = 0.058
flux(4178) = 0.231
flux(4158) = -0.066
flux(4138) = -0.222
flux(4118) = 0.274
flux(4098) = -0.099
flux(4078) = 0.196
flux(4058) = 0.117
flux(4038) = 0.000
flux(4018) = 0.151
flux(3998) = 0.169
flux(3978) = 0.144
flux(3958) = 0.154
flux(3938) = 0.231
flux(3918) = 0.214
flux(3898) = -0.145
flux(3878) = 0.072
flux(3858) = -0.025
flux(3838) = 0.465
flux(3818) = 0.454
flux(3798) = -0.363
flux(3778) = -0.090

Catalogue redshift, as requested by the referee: 1.082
